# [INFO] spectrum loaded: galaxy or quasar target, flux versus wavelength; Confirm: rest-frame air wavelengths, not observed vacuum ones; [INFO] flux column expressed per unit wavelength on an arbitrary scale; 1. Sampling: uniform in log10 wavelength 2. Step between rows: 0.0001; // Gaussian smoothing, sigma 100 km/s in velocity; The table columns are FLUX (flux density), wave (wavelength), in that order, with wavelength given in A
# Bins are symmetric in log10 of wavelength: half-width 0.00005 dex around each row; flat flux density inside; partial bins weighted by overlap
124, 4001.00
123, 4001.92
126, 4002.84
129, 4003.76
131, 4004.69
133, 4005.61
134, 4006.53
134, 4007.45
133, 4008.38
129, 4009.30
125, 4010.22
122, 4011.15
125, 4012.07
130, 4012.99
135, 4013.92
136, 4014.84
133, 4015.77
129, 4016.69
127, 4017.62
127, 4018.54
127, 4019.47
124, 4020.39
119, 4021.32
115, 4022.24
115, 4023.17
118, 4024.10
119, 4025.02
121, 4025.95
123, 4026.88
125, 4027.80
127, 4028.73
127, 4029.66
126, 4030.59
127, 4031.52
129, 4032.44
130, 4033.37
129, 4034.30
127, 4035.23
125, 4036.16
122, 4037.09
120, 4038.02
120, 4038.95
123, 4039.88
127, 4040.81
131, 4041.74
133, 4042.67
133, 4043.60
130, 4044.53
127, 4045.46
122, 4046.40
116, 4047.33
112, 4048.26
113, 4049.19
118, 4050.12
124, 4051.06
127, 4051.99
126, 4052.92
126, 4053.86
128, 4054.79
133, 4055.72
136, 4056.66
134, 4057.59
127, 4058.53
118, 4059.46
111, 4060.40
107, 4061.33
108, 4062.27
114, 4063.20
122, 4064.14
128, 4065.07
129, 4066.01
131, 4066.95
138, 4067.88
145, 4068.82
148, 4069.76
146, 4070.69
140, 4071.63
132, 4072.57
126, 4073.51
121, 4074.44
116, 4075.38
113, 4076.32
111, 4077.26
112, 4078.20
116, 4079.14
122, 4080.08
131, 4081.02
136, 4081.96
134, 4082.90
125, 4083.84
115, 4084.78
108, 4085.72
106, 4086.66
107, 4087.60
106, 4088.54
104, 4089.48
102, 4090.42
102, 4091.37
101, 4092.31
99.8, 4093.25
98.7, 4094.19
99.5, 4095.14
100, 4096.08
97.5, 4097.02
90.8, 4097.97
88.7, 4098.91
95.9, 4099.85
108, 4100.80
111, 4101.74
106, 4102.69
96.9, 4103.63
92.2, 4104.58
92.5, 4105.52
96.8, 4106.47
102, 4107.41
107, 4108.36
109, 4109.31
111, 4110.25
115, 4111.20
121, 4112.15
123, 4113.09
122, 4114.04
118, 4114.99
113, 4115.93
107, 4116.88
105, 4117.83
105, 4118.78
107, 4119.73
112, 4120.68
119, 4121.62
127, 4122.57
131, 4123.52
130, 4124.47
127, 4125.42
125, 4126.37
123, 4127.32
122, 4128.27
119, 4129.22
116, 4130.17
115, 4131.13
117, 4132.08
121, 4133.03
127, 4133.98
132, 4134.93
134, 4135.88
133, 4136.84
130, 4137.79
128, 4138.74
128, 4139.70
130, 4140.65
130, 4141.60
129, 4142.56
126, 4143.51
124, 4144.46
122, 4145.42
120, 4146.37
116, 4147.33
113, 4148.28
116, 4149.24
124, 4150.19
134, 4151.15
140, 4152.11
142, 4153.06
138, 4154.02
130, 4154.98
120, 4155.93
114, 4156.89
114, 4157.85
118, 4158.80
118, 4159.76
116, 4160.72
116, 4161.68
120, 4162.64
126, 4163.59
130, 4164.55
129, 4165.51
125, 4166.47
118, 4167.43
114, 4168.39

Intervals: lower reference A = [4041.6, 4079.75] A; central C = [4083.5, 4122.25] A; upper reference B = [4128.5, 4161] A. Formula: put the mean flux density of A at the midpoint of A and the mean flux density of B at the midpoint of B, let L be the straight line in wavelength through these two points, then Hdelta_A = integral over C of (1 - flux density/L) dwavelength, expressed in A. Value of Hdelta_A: 5.82 A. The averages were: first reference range 125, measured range 106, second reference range 125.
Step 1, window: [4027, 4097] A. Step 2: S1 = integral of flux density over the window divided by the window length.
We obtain 122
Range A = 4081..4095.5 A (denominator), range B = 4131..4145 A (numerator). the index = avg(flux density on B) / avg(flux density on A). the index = 1.2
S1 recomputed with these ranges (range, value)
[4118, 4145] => 124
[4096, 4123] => 107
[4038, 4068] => 124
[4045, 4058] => 124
